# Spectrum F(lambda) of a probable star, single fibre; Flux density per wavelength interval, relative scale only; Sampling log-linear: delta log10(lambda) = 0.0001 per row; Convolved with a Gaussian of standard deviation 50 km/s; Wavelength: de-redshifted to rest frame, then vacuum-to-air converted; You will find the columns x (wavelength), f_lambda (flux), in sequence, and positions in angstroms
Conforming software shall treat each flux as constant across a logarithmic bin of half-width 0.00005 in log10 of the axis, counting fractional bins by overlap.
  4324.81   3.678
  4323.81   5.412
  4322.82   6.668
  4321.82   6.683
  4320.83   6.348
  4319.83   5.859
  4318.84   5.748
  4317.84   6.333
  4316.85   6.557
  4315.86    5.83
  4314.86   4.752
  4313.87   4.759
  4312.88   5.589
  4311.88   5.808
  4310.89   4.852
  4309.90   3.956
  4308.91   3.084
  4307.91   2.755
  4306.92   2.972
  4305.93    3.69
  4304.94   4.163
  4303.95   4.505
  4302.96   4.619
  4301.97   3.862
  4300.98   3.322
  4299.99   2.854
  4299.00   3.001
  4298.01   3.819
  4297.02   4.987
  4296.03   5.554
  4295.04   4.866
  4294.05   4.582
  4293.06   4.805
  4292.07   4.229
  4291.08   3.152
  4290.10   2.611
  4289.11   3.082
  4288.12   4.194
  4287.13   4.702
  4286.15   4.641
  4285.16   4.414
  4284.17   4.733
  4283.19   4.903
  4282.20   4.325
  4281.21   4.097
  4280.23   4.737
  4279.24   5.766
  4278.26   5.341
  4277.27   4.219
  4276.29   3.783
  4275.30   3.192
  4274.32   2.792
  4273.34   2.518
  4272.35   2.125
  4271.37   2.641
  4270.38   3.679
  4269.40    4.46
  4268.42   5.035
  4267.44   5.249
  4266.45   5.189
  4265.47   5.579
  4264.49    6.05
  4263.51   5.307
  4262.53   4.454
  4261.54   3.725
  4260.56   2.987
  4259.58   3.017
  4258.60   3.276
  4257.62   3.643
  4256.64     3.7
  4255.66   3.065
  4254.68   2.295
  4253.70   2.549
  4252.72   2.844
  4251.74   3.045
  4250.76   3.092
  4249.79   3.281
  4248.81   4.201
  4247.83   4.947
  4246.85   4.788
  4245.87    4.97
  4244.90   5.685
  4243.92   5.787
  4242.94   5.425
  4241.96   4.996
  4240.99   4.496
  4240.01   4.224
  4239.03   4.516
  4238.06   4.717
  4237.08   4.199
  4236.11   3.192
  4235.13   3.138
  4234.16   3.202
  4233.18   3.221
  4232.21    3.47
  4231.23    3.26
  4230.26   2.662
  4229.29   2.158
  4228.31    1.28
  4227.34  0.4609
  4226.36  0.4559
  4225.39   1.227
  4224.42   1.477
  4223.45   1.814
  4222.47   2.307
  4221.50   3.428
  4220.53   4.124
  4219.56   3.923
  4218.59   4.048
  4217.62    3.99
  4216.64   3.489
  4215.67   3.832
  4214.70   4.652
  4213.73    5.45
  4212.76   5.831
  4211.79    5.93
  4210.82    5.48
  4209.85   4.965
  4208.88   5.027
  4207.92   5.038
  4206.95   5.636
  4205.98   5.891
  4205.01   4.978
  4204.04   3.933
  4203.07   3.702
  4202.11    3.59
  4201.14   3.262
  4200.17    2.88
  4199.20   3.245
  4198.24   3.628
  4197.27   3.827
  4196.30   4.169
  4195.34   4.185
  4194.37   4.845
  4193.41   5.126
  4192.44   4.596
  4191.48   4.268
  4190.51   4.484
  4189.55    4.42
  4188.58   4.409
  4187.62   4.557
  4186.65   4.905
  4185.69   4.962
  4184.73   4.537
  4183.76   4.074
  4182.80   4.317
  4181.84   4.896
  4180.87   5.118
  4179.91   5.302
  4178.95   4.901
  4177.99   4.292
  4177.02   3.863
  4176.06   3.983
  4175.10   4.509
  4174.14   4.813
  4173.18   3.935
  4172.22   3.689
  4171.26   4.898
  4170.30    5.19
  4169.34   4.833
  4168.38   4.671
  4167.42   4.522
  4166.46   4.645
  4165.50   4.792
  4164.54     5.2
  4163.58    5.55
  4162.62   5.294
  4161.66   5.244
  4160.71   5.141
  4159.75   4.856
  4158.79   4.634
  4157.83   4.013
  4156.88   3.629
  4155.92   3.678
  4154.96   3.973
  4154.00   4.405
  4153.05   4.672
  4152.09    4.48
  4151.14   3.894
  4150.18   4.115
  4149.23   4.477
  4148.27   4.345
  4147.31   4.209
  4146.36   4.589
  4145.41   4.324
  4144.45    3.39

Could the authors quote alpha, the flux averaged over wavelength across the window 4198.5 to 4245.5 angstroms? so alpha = 3.83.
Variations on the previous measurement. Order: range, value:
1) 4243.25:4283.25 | 4.05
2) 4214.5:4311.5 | 3.8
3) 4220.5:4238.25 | 2.55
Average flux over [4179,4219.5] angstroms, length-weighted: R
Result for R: 4.52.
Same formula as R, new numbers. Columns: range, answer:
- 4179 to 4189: 4.72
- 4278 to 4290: 4.5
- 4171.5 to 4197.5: 4.49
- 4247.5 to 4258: 3.31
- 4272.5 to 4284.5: 4.14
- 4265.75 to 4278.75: 3.89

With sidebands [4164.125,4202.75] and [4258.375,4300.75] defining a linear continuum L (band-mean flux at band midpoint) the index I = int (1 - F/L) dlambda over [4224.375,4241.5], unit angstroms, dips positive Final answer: 5.5 angstroms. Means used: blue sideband 4.4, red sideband 4.15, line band 2.89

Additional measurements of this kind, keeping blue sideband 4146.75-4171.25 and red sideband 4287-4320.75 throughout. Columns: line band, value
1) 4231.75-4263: 4.2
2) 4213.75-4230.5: 6.6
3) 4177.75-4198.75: 0.1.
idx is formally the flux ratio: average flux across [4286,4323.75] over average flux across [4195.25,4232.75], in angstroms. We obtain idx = 1.26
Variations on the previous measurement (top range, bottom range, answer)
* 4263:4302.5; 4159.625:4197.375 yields 0.91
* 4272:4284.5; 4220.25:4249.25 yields 1.17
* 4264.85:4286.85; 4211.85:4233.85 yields 1.38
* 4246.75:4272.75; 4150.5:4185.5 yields 0.84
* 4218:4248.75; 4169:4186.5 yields 0.76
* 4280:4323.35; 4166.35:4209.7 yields 1.02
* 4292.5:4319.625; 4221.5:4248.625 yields 1.32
